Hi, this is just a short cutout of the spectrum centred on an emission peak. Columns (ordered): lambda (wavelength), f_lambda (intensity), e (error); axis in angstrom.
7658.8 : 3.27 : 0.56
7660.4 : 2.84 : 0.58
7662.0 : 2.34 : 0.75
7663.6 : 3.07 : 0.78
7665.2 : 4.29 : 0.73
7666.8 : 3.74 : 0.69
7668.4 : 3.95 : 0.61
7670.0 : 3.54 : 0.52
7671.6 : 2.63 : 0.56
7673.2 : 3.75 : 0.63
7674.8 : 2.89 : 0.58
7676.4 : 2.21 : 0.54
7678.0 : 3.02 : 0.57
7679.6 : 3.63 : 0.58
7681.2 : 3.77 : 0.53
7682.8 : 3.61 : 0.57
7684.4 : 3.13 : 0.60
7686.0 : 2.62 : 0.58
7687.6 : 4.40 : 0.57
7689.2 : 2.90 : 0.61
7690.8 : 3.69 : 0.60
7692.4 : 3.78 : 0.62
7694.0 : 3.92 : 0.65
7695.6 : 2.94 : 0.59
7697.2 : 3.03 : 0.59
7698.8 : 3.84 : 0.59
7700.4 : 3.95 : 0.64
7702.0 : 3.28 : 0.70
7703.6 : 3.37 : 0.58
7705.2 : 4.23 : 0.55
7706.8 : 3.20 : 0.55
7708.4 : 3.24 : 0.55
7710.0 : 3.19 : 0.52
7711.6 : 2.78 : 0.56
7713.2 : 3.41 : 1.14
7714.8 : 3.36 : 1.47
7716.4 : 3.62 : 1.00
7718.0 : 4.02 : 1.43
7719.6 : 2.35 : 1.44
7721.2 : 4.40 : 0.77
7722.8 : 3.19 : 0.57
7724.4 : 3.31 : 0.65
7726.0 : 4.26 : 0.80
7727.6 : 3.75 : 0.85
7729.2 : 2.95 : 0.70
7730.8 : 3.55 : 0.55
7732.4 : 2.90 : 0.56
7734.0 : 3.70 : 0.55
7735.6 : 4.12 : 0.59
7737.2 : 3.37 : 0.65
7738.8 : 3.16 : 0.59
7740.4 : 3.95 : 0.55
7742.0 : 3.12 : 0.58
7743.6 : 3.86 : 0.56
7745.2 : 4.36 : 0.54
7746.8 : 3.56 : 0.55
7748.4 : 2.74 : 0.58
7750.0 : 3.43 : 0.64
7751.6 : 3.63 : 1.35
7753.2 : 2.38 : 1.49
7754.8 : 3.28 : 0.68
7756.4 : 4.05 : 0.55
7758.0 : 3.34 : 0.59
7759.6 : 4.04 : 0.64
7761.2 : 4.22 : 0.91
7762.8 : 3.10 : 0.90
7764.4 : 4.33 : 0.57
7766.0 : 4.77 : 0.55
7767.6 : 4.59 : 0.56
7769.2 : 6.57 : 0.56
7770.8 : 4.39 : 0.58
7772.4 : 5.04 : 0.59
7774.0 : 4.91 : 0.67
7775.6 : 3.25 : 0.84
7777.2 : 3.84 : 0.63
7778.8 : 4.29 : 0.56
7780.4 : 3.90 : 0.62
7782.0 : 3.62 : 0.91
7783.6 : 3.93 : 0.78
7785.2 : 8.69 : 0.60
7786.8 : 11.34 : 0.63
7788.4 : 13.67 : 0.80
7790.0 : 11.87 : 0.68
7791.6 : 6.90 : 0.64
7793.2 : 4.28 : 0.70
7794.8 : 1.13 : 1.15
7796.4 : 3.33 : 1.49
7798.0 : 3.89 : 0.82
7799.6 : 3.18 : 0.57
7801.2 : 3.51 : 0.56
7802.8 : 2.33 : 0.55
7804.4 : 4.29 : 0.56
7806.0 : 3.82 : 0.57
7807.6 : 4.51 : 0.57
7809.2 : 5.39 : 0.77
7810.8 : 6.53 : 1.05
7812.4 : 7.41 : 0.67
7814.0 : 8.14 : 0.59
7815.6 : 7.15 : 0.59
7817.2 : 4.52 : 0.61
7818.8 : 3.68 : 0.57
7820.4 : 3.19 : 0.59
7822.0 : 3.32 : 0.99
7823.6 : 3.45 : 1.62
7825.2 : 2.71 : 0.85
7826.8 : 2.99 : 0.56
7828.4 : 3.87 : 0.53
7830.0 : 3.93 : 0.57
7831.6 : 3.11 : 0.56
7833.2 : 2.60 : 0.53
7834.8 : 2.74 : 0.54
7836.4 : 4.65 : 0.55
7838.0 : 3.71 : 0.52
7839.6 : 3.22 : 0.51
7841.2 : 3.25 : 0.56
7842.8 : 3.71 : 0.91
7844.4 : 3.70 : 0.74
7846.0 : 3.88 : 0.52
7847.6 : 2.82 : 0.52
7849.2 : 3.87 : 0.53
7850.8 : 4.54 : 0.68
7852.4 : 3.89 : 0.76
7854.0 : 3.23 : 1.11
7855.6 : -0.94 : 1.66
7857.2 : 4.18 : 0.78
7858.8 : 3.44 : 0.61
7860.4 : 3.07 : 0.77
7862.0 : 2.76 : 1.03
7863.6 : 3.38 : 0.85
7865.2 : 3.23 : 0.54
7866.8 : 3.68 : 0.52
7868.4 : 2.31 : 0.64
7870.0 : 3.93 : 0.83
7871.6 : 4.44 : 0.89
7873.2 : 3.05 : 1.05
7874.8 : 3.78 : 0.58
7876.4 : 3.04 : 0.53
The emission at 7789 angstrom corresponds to Halpha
